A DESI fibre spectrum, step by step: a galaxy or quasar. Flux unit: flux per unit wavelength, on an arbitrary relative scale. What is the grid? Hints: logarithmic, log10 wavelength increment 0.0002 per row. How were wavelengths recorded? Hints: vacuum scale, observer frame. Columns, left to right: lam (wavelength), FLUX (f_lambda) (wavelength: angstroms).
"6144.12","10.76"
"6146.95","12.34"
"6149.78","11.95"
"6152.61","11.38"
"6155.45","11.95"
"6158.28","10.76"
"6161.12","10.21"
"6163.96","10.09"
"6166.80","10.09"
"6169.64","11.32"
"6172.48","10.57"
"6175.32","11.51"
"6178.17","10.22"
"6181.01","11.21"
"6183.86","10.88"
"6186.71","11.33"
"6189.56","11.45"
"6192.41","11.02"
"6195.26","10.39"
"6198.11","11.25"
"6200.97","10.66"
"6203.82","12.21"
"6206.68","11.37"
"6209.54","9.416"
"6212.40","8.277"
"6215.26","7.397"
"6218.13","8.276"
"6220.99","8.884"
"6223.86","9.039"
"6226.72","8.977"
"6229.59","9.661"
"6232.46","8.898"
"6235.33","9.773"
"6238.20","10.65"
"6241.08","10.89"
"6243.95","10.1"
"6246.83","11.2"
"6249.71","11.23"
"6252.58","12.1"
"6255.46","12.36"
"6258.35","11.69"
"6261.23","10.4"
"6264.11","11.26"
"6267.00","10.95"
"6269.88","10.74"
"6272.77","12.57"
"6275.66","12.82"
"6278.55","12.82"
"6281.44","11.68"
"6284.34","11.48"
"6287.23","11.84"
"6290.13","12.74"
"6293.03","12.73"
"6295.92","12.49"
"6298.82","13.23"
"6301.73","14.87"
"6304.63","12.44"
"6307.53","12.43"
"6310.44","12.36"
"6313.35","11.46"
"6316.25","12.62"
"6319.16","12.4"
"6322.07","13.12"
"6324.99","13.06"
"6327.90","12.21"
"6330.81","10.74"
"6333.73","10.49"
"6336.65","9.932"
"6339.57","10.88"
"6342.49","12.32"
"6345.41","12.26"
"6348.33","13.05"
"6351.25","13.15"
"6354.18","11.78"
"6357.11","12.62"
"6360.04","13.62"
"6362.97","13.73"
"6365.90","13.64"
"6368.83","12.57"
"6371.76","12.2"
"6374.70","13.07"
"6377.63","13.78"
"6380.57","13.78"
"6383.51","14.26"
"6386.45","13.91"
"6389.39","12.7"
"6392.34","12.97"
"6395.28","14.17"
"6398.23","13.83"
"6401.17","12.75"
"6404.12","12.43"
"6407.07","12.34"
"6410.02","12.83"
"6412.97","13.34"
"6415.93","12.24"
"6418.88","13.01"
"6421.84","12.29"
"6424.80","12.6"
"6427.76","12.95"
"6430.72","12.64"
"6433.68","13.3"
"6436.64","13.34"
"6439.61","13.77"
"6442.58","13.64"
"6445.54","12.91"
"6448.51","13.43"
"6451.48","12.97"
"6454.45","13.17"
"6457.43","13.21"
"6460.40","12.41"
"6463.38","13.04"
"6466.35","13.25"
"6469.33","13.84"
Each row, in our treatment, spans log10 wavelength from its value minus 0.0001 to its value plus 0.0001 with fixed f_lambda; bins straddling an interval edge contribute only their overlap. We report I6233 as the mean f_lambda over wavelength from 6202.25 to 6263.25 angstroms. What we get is 10.1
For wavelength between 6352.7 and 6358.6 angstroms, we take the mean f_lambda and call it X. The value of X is 12.2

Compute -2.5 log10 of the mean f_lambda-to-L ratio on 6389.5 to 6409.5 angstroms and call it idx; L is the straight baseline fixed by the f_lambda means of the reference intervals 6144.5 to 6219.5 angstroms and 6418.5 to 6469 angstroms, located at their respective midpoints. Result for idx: -0.03 mag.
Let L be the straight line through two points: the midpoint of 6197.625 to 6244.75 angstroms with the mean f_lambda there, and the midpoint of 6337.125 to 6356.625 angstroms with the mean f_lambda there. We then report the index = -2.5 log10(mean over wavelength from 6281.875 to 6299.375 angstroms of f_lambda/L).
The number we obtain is -0.12 mag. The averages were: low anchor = 9.71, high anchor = 12.1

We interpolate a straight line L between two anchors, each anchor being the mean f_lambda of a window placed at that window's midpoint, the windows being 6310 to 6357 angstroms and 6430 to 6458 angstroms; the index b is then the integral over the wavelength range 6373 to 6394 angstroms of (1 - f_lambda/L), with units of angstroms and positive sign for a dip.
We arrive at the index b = -1.5 angstroms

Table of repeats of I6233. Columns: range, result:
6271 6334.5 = 12.4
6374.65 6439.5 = 13.1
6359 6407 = 13.3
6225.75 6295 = 11.3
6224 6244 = 9.78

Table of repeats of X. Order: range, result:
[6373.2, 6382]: 13.5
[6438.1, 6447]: 13.4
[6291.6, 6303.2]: 13.3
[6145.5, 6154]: 11.9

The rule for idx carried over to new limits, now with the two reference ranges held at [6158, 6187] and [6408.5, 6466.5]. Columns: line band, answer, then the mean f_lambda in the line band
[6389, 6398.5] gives -0.07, 13.4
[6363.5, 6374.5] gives -0.04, 12.9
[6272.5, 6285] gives -0.06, 12.3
